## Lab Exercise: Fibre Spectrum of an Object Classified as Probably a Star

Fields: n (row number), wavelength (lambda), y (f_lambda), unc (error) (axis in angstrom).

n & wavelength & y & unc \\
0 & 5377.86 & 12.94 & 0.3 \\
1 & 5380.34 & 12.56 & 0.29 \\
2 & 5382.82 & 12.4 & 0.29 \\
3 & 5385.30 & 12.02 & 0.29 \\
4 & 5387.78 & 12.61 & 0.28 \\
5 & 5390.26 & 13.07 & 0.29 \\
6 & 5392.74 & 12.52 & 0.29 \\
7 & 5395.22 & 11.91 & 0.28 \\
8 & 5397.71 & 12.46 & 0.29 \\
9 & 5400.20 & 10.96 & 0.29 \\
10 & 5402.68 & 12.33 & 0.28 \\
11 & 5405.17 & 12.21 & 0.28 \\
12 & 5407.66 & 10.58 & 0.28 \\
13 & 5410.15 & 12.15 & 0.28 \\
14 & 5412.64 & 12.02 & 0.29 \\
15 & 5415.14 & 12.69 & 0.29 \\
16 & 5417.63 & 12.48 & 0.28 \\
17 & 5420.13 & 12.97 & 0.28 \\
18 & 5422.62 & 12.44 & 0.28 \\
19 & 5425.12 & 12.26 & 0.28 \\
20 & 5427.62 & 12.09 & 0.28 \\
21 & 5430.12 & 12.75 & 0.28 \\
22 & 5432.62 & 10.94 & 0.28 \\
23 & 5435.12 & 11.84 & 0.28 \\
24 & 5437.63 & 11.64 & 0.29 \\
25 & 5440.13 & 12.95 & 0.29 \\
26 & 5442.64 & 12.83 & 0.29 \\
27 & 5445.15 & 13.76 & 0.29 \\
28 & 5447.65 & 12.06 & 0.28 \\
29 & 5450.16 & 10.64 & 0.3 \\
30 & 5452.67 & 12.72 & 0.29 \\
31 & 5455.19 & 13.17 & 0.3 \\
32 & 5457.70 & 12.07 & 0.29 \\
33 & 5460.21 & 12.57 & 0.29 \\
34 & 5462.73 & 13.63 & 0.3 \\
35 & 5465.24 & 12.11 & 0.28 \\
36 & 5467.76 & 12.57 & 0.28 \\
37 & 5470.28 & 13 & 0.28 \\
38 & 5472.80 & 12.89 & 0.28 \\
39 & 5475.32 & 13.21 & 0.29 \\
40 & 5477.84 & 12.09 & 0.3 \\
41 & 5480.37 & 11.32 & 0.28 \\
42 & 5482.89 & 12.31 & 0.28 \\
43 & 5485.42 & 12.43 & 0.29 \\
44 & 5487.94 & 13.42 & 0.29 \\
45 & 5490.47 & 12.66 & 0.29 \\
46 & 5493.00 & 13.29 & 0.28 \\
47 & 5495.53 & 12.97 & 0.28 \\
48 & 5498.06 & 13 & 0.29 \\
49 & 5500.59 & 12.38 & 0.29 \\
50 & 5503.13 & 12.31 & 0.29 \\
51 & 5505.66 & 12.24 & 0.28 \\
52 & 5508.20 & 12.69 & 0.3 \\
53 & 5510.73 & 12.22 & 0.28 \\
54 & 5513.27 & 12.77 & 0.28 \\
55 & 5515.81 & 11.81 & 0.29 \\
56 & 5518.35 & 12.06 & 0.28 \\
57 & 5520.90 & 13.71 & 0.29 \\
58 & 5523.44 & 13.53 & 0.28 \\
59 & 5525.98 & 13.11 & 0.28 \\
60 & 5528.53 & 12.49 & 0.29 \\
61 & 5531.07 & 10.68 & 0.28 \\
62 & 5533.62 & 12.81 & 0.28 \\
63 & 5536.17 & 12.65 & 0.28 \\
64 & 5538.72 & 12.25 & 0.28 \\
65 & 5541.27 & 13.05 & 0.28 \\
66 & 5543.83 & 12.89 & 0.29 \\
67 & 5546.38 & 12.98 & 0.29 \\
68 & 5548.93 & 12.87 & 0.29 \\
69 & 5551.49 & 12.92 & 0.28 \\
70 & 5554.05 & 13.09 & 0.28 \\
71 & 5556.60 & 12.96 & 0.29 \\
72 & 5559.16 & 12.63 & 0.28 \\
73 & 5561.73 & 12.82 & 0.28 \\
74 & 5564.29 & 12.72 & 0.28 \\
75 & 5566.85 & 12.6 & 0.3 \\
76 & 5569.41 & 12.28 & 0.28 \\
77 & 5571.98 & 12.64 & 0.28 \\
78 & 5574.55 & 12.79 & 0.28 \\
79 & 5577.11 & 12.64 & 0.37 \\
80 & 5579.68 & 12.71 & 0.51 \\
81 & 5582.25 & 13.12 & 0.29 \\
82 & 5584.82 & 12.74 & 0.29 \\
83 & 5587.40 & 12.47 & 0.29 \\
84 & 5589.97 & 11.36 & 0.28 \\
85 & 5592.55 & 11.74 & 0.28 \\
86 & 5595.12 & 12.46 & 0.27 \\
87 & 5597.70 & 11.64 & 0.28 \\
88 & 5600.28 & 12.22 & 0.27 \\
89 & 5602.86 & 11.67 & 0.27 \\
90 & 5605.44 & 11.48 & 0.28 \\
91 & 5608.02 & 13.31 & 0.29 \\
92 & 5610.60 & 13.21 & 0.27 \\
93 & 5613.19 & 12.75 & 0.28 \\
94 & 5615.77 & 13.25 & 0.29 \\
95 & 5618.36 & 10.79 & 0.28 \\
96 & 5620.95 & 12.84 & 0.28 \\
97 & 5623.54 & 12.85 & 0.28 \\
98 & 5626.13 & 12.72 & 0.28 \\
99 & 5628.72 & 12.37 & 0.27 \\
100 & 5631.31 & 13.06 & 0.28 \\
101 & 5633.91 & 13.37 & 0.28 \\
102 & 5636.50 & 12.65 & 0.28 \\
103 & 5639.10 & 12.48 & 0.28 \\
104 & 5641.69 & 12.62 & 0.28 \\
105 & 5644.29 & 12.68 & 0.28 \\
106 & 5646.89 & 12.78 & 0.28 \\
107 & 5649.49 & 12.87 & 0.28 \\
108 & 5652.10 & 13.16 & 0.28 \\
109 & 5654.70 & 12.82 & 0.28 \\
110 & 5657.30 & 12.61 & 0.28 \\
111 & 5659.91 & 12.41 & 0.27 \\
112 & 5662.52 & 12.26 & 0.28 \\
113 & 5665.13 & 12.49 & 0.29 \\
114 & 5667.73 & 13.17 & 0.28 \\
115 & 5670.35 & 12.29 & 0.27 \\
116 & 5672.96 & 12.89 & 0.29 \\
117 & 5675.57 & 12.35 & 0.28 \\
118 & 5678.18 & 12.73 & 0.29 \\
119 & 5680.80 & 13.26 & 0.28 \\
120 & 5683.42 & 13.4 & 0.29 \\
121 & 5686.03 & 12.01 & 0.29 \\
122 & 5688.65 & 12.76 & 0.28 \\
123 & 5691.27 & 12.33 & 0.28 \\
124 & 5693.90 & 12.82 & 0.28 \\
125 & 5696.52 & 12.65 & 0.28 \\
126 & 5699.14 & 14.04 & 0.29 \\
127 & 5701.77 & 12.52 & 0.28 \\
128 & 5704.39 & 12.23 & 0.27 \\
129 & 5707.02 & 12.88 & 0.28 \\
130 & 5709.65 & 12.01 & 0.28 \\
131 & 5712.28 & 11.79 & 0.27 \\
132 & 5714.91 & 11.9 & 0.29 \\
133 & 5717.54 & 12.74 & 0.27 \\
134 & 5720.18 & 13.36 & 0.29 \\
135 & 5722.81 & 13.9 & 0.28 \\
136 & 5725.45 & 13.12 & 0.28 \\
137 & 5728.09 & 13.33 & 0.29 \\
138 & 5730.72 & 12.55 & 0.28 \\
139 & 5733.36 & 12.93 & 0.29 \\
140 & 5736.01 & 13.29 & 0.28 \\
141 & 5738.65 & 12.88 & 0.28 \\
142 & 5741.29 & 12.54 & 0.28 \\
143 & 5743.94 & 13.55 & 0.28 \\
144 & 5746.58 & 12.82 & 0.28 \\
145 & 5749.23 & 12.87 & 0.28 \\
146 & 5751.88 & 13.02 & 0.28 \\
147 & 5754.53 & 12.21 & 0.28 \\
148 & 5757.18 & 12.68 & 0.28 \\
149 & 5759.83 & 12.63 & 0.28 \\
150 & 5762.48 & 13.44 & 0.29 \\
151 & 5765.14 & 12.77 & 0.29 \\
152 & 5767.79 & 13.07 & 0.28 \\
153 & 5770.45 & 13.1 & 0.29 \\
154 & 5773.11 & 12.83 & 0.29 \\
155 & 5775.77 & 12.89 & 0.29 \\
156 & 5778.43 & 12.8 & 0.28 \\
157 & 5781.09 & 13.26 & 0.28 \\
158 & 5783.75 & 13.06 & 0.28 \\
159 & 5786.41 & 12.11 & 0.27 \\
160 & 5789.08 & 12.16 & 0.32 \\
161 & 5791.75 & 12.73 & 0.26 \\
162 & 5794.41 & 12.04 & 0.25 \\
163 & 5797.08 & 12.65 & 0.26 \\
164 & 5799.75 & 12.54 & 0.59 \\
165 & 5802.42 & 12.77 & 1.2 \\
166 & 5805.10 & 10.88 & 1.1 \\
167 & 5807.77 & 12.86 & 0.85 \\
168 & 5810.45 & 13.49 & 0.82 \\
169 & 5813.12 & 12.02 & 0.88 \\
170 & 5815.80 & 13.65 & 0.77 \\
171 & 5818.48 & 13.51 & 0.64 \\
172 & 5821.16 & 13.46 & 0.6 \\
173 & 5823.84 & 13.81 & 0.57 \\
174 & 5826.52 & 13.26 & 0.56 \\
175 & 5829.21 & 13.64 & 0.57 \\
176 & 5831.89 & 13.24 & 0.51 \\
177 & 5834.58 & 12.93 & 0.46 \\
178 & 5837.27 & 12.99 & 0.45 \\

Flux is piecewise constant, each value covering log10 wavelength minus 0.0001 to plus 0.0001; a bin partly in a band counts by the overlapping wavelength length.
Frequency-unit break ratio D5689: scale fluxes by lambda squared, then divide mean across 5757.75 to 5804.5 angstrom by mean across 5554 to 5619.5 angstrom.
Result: 1.09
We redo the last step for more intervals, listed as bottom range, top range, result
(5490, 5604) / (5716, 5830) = 1.11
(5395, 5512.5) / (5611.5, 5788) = 1.13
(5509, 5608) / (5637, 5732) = 1.06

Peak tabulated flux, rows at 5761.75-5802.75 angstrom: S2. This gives 13.44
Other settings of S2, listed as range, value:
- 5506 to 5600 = 13.71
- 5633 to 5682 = 13.37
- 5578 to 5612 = 13.31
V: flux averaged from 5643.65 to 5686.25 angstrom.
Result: 12.7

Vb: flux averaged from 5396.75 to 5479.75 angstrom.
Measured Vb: 12.3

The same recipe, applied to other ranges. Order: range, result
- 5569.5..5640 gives 12.5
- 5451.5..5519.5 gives 12.6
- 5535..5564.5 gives 12.8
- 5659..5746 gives 12.8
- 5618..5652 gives 12.7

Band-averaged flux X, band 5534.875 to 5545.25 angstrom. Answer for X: 12.7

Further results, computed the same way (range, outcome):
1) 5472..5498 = 12.7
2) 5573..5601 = 12.4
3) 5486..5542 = 12.6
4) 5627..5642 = 12.8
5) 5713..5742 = 12.9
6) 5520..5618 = 12.6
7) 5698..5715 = 12.5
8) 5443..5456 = 12.5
